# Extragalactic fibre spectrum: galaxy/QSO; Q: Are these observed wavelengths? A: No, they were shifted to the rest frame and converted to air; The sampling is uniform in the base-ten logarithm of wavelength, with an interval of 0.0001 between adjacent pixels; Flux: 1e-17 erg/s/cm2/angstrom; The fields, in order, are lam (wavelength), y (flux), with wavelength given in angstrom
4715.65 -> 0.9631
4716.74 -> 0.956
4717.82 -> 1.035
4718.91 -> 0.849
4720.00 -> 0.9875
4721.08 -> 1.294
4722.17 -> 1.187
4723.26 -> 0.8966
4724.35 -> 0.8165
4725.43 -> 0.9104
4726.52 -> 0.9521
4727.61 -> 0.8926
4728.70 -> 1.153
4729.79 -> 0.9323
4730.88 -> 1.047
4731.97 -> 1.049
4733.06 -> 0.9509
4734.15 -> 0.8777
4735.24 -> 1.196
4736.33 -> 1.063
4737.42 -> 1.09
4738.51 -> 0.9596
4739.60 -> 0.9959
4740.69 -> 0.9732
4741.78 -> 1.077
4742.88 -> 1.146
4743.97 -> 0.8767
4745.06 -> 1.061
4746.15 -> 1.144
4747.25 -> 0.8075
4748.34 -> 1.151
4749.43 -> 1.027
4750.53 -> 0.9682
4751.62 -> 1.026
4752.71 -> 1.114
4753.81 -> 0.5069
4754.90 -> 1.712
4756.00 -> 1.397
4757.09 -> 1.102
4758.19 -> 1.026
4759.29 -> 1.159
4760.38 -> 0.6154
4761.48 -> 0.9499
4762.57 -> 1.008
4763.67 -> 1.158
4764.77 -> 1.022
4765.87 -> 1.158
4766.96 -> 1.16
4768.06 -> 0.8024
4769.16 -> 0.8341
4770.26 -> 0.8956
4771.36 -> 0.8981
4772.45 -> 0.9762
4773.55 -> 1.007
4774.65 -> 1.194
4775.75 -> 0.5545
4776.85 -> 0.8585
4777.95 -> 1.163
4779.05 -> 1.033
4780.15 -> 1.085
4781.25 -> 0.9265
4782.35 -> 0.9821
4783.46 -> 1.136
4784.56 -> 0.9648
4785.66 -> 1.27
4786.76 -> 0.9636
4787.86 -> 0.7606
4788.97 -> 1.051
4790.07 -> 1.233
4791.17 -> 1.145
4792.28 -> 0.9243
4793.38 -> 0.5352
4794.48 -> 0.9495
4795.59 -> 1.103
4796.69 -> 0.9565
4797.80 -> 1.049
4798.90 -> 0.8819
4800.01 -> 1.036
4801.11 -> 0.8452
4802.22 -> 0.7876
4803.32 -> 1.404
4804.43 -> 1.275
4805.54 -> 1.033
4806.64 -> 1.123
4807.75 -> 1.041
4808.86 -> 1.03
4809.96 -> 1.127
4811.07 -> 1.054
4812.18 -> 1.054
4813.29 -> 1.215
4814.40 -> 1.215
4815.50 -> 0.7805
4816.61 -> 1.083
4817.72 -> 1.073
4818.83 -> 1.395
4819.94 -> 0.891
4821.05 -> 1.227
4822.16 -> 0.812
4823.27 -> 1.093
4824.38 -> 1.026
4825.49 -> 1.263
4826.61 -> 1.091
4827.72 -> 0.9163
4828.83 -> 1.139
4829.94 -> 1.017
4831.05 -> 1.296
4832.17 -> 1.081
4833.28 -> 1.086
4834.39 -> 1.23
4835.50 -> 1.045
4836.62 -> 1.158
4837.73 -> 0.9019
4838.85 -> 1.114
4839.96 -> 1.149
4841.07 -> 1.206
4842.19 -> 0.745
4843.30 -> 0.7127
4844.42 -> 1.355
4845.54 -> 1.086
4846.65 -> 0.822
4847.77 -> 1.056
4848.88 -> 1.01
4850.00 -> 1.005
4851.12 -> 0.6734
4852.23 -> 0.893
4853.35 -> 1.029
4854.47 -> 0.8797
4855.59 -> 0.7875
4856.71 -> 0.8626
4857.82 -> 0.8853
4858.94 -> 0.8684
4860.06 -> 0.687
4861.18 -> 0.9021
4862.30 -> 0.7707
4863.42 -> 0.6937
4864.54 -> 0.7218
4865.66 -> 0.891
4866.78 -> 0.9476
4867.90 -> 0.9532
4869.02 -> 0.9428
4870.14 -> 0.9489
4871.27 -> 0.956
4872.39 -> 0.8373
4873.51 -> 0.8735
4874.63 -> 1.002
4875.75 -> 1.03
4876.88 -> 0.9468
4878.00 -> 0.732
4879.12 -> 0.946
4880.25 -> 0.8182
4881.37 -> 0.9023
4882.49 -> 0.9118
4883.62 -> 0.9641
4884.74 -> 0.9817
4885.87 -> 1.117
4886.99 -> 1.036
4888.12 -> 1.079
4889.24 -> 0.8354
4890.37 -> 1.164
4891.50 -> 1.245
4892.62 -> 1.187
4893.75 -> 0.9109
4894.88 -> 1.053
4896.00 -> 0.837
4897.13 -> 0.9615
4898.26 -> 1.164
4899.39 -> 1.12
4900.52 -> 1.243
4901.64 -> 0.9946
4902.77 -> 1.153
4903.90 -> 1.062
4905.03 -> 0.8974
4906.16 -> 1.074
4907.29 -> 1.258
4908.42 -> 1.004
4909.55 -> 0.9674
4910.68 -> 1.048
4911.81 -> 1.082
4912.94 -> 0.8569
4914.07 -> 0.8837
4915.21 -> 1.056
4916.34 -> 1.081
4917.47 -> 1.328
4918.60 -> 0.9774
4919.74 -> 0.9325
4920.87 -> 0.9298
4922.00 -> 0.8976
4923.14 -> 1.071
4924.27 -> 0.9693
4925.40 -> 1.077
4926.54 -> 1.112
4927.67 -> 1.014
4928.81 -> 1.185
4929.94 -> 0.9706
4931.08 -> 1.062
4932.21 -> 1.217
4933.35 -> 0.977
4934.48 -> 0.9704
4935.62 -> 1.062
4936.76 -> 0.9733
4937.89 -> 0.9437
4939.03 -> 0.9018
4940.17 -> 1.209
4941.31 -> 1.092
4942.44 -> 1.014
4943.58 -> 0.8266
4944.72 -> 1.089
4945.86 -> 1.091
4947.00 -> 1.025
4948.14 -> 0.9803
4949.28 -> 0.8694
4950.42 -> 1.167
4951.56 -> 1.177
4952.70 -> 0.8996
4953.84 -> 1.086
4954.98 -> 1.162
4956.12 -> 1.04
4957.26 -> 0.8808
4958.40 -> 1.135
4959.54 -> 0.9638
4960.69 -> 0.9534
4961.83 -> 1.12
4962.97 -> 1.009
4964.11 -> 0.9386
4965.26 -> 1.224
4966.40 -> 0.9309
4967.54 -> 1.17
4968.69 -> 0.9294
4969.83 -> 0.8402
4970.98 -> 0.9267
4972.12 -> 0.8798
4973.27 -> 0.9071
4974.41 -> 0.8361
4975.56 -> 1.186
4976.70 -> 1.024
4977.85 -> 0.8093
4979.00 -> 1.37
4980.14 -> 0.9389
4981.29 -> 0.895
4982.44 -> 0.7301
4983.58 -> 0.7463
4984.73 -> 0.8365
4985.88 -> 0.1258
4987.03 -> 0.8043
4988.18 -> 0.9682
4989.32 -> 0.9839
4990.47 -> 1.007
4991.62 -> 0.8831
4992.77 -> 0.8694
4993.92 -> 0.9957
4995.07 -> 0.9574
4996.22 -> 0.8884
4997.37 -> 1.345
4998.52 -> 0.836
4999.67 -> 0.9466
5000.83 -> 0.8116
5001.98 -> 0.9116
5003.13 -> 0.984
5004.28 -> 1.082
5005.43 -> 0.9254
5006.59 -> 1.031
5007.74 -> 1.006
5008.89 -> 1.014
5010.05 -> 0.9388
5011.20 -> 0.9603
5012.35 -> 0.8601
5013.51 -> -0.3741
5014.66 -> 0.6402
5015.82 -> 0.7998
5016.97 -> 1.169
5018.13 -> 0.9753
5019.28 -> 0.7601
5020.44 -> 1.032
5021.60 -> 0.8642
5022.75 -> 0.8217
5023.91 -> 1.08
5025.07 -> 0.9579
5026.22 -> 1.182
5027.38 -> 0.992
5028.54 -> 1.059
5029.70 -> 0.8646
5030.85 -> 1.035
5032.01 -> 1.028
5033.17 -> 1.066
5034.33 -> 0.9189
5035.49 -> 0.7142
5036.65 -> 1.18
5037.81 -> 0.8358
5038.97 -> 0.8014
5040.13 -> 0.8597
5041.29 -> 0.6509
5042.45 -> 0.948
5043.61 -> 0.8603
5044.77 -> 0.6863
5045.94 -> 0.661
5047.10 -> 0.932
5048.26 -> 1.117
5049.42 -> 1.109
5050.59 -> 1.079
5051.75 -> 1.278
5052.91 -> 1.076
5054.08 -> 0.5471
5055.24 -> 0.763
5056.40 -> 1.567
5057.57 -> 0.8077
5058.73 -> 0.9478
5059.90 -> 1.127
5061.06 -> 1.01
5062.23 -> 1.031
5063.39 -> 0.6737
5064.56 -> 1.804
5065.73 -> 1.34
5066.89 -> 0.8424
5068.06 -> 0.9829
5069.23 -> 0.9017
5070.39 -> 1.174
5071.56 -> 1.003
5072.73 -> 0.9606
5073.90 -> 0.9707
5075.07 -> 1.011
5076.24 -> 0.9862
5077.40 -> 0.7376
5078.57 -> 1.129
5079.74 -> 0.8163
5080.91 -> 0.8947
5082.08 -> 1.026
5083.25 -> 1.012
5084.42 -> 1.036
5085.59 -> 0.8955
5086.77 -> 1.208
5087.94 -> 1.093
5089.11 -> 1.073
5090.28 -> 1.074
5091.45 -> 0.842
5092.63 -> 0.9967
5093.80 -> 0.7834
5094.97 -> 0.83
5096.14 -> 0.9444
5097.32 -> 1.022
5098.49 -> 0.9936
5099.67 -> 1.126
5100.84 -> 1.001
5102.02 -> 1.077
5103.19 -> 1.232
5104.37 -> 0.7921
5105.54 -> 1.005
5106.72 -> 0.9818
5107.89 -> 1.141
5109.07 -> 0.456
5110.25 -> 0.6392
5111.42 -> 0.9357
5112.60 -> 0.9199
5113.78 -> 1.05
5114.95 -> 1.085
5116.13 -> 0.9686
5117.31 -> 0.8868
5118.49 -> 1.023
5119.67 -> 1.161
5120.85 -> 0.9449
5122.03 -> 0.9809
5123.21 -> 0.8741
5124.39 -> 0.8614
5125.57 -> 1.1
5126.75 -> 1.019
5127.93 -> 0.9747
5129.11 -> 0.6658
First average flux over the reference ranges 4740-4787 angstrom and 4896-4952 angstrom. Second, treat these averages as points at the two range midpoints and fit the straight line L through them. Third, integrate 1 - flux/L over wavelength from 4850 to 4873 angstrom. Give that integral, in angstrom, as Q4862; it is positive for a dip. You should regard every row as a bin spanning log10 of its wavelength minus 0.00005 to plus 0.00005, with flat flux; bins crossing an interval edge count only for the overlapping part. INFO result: 3.8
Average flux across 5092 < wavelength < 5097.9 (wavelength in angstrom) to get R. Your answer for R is 0.914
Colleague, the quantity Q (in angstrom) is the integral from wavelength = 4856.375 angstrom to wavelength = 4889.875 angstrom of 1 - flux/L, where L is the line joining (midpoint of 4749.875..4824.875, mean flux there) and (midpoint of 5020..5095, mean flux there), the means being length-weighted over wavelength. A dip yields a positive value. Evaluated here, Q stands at 3.6 angstrom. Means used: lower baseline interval 1.03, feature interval 0.903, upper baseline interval 0.979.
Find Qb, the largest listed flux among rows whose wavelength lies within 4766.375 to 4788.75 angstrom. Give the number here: 1.27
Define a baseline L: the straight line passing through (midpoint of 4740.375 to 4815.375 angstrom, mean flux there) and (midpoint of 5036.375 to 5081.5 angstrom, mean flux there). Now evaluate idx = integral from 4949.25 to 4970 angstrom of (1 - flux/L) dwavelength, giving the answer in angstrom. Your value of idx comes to -0.9 angstrom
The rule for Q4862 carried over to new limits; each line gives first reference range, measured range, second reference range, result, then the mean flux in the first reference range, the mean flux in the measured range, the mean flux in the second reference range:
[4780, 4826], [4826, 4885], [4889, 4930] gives 5.2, 1.04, 0.952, 1.05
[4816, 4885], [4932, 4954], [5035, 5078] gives -1.2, 0.972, 1.02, 0.973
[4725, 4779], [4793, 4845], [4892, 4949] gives -1.8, 1.01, 1.06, 1.04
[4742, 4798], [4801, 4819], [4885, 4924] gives -1.2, 1.01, 1.09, 1.04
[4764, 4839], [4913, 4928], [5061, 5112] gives -0.1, 1.04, 1.02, 0.988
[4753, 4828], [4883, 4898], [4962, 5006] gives -0.8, 1.03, 1.03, 0.935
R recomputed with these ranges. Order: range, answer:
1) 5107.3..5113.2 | 0.819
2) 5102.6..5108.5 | 1.03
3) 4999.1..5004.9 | 0.947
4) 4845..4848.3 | 0.987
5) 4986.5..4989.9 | 0.922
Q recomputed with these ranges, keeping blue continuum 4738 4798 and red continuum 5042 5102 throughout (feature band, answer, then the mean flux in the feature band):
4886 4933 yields -2.15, 1.05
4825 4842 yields -1.65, 1.1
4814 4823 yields -0.45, 1.06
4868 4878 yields 0.74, 0.931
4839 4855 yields 0.47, 0.977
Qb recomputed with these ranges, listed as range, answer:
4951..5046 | 1.37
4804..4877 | 1.395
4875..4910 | 1.258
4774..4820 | 1.404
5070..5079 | 1.174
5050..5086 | 1.804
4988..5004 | 1.345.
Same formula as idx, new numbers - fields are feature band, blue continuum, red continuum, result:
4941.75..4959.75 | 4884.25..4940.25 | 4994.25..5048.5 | -0.6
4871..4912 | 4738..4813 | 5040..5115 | -0.3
